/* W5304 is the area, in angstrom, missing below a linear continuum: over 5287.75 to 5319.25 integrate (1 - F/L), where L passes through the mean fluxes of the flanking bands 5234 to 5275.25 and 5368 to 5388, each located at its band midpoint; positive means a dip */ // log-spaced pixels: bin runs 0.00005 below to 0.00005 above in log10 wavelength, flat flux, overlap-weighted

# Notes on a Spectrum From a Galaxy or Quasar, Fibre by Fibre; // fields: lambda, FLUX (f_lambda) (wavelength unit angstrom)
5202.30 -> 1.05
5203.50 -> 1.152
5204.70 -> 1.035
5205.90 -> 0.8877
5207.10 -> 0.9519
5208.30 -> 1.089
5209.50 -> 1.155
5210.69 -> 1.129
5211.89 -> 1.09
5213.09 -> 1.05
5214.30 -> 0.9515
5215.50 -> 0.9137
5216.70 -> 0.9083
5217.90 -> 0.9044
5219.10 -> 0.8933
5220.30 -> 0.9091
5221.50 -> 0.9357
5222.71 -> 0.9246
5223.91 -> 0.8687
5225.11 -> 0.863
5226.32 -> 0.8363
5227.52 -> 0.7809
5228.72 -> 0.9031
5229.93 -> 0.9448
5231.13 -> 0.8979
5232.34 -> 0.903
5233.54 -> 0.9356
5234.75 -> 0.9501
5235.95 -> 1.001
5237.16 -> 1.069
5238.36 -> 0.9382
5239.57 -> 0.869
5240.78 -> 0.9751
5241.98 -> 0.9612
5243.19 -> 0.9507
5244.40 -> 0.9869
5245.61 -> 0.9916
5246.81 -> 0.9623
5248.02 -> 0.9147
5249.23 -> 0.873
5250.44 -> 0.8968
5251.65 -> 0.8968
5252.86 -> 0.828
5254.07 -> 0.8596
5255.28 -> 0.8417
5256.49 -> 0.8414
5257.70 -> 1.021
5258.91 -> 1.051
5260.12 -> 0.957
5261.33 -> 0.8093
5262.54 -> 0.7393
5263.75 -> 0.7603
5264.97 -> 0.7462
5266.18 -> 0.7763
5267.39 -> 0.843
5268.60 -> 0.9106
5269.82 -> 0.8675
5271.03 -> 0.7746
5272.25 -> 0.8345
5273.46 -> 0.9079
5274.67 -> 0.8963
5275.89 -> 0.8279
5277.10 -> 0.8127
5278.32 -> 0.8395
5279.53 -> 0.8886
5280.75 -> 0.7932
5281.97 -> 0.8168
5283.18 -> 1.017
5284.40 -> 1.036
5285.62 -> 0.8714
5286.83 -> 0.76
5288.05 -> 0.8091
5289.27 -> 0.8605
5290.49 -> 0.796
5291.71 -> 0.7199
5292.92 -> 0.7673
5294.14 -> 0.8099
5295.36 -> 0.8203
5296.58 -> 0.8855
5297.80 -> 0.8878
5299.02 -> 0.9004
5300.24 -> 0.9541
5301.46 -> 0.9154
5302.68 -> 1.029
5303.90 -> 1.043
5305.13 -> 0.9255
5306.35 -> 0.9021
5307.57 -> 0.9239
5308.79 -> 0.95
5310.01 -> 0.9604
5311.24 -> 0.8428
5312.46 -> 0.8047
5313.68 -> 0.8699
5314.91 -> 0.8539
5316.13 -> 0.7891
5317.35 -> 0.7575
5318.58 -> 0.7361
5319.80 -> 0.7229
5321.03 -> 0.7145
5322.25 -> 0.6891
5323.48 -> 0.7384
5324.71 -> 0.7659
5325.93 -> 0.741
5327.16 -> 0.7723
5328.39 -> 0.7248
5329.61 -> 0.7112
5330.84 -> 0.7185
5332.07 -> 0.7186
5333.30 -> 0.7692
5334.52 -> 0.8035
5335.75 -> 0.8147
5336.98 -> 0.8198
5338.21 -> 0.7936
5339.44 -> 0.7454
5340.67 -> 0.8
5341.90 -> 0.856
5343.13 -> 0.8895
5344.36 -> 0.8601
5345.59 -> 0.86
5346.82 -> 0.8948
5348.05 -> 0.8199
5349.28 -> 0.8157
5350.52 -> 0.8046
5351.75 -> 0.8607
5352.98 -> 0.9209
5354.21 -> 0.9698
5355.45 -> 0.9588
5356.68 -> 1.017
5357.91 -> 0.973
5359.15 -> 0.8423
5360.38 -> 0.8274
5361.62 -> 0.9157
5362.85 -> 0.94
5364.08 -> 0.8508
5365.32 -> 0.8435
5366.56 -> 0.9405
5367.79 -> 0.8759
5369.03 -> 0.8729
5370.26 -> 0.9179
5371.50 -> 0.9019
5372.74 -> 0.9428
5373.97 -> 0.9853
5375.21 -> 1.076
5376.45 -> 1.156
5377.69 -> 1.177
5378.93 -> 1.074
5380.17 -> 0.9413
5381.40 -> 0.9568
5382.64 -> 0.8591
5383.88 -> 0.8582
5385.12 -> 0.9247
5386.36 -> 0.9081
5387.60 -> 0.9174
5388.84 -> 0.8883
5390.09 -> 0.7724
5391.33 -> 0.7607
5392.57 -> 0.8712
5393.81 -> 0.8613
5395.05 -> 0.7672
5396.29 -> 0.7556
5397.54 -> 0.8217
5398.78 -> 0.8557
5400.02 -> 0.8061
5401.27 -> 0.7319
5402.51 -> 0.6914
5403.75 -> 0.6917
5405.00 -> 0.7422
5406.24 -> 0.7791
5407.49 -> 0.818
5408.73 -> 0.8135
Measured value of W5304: 2.0 angstrom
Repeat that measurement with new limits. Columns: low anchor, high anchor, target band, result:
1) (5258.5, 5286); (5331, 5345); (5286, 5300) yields 0.28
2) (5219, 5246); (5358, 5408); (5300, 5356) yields 3.98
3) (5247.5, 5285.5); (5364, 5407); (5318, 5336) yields 2.72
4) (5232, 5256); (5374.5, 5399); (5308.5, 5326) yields 2.39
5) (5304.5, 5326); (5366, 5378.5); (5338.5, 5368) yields 1.67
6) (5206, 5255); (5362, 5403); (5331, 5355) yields 1.99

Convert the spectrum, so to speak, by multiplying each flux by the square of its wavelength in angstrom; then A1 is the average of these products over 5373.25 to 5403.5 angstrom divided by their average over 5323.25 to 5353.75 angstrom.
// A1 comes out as 1.1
